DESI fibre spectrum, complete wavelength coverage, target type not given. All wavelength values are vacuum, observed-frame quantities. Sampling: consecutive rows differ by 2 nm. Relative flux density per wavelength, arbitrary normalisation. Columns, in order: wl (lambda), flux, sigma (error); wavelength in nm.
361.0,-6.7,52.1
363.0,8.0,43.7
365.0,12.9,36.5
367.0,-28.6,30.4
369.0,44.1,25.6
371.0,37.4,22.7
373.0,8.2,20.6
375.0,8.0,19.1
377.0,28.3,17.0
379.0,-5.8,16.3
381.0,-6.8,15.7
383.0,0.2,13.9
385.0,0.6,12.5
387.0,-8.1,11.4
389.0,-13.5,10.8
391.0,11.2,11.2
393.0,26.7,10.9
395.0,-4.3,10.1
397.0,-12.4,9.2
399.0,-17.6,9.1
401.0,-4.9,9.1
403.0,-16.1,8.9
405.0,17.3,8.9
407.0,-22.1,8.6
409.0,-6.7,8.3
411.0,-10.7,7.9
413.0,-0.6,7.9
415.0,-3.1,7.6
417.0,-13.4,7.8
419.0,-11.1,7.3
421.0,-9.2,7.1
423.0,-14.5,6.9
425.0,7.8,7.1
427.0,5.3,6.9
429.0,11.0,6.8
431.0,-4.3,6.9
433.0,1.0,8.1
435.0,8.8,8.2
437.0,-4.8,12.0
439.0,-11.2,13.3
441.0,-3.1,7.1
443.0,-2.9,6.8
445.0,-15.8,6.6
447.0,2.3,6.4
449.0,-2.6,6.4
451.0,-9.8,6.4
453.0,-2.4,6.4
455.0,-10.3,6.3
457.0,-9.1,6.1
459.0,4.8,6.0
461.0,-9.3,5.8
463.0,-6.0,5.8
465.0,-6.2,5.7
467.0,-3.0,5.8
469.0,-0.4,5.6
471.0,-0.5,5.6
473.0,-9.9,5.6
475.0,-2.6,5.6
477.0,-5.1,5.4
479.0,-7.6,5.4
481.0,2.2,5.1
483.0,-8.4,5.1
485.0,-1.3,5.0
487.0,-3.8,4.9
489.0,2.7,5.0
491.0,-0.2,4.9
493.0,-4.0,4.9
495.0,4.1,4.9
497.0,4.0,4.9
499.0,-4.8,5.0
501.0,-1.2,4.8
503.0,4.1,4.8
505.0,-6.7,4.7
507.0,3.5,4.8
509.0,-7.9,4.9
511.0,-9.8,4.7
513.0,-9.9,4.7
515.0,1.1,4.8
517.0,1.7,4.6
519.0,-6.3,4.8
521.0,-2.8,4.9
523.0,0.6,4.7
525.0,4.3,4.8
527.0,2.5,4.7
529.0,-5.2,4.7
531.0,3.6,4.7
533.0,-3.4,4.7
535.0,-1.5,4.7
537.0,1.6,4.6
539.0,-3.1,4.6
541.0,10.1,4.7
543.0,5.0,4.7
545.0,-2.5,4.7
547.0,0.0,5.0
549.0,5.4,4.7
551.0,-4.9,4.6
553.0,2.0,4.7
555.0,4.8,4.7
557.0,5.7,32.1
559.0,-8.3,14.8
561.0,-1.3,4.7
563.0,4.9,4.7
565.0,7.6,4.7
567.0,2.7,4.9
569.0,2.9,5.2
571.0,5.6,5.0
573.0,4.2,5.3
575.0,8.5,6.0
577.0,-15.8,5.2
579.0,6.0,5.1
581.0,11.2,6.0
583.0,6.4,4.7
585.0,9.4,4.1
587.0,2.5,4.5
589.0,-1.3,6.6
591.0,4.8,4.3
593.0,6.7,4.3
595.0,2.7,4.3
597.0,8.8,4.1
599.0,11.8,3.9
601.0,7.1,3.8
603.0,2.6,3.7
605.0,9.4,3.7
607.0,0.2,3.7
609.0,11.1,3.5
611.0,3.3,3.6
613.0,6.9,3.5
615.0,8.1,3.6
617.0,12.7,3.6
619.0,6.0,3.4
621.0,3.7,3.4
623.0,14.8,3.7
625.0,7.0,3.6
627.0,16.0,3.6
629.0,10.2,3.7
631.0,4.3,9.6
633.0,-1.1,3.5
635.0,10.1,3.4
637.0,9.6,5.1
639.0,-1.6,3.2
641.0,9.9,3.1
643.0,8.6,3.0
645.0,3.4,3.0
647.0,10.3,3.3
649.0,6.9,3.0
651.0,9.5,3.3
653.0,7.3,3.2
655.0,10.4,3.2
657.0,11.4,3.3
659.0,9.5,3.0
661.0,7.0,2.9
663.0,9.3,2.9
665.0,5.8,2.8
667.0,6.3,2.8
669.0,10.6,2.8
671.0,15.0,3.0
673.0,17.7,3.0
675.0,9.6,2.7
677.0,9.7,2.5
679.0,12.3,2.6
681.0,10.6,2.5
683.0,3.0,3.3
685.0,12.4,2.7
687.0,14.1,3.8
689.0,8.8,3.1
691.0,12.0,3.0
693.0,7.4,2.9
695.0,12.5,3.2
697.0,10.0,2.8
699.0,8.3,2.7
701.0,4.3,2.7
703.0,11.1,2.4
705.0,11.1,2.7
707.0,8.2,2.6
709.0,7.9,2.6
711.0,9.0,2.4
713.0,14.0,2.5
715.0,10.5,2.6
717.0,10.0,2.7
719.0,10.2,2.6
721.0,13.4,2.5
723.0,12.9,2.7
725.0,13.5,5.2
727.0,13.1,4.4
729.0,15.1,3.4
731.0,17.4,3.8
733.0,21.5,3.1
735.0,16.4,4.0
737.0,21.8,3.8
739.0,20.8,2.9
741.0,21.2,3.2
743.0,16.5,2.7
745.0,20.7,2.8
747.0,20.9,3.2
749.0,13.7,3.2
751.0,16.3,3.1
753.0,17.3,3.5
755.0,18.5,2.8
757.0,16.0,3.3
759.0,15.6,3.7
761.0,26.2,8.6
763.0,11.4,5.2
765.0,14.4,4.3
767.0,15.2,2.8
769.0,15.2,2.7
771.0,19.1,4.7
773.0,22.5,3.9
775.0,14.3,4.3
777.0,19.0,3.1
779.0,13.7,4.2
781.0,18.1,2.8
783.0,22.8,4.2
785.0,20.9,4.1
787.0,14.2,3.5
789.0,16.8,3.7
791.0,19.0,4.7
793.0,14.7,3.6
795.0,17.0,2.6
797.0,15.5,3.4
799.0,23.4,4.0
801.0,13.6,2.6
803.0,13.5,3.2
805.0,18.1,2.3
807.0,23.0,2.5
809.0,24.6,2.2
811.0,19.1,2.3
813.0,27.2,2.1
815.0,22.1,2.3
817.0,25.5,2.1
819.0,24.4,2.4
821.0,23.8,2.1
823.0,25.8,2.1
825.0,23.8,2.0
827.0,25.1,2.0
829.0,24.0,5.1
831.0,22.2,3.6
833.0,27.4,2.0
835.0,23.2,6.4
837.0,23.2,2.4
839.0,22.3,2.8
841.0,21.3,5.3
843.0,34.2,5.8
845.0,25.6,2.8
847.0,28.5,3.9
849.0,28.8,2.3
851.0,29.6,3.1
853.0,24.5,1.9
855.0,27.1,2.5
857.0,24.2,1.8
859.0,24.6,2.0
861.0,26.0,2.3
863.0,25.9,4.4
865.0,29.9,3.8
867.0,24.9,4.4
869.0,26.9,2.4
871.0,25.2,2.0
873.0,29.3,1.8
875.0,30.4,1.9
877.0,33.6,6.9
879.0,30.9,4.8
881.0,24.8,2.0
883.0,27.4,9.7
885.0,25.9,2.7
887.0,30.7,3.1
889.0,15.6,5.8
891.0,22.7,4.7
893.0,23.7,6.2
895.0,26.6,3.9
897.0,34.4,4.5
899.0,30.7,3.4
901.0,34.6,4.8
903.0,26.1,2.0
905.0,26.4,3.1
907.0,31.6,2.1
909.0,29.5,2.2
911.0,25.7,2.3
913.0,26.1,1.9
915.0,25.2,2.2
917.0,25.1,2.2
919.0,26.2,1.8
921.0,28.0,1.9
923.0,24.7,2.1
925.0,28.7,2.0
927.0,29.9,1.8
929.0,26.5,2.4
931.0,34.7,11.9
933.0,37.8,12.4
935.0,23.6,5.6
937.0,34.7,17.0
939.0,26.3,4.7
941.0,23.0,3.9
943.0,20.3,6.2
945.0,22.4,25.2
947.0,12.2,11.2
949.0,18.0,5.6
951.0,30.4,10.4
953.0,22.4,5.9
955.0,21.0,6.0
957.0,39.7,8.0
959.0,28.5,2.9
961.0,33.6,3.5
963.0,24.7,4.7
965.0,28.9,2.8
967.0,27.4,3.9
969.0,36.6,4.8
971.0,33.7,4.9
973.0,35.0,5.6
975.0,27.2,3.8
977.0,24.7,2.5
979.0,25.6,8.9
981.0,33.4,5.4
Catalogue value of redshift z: 0.828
